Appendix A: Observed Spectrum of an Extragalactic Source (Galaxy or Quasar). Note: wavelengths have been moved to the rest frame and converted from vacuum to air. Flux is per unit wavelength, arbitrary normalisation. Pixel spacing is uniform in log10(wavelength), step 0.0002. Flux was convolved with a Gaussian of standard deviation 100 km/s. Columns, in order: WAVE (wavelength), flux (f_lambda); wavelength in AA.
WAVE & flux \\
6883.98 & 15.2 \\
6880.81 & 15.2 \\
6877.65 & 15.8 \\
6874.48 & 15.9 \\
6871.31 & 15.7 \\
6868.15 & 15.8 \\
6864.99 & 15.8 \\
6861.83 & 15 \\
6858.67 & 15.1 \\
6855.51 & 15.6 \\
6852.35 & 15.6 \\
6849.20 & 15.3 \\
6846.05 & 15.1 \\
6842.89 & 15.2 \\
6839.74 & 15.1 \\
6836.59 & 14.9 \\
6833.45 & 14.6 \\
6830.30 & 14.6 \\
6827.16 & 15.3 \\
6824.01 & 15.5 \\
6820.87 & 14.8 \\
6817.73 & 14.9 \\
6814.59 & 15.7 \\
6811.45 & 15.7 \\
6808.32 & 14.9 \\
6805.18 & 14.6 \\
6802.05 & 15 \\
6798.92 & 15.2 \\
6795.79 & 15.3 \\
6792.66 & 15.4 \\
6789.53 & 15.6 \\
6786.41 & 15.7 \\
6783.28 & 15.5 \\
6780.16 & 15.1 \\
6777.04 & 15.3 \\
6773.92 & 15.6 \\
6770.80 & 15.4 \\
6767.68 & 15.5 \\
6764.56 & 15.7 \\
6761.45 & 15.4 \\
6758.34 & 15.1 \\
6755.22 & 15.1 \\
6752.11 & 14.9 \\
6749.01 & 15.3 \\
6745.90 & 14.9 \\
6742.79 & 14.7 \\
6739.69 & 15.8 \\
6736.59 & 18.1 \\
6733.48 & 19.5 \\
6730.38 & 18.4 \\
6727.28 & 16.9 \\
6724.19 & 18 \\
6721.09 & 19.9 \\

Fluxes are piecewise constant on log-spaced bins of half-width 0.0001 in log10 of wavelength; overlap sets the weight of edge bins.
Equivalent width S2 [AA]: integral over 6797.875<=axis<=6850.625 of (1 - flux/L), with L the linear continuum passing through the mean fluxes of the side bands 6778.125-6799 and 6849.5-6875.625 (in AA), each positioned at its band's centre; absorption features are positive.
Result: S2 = 1.3 AA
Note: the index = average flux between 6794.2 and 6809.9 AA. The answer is 15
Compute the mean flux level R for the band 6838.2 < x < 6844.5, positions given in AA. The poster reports 15.1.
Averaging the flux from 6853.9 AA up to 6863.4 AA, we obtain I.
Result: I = 15.2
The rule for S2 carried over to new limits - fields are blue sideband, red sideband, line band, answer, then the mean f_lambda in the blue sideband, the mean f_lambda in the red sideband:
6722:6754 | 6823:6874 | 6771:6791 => 0.85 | 16.7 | 15.3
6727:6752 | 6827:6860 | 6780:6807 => 0.95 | 16.6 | 15.1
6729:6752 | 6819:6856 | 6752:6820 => 2.44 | 16.5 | 15.1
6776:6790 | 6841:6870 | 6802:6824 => 0.42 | 15.4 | 15.4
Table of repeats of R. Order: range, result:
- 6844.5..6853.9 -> 15.3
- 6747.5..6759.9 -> 15.1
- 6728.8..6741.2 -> 17.9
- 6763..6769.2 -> 15.6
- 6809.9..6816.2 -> 15.7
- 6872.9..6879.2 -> 15.8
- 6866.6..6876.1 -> 15.8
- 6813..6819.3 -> 15.3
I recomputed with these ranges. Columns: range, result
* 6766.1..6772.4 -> 15.4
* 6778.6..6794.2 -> 15.5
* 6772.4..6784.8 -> 15.4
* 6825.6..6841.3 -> 14.9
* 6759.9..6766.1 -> 15.6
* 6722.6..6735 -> 18.2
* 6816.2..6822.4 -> 14.9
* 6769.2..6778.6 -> 15.4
